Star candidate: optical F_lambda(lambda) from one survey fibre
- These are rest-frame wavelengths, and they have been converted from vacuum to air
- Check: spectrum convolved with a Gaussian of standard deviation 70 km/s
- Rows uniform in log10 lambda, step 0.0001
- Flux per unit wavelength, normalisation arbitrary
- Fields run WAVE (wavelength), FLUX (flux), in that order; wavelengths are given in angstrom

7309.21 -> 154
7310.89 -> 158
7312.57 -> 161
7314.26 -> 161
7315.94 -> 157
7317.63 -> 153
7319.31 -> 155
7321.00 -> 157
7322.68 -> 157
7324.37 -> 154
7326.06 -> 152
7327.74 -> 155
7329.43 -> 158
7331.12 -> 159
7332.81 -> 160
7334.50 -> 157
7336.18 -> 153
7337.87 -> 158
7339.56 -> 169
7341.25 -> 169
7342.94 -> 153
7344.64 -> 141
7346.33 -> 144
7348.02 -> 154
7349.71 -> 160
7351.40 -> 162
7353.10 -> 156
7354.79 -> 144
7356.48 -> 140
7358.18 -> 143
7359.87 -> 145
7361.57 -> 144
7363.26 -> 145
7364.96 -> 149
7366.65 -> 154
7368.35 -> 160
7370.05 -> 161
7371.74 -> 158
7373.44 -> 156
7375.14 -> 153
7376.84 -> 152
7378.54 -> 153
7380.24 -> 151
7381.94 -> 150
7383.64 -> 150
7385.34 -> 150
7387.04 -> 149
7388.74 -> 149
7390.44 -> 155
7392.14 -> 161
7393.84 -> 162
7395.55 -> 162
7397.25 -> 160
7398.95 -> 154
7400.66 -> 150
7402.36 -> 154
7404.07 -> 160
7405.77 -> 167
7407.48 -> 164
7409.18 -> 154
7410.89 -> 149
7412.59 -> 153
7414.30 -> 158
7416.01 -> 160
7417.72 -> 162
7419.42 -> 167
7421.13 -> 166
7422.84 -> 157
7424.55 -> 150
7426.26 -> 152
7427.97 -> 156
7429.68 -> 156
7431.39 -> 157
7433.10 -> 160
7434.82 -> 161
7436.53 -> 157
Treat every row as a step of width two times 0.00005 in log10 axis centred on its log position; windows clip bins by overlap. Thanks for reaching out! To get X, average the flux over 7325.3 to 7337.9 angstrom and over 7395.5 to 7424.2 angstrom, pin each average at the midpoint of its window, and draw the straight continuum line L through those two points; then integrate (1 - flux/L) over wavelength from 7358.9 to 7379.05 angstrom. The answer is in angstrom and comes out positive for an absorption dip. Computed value 0.6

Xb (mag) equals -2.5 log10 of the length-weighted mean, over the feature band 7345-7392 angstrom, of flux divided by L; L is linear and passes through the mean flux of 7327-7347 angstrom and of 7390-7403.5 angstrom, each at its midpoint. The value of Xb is 0.04 mag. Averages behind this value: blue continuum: 156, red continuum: 157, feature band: 151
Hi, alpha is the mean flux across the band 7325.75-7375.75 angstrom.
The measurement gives 154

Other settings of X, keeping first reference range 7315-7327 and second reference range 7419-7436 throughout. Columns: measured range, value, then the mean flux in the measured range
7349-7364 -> 0.71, 149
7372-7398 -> 0.42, 154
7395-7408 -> -0.12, 159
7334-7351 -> -0.03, 156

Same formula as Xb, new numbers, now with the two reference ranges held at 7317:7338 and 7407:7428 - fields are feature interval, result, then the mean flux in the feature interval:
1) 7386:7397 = 0.00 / 156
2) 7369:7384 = 0.02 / 154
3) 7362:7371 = 0.02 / 154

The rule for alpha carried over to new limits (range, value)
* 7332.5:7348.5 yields 156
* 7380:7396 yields 154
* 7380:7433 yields 156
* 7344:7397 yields 152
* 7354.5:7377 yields 150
